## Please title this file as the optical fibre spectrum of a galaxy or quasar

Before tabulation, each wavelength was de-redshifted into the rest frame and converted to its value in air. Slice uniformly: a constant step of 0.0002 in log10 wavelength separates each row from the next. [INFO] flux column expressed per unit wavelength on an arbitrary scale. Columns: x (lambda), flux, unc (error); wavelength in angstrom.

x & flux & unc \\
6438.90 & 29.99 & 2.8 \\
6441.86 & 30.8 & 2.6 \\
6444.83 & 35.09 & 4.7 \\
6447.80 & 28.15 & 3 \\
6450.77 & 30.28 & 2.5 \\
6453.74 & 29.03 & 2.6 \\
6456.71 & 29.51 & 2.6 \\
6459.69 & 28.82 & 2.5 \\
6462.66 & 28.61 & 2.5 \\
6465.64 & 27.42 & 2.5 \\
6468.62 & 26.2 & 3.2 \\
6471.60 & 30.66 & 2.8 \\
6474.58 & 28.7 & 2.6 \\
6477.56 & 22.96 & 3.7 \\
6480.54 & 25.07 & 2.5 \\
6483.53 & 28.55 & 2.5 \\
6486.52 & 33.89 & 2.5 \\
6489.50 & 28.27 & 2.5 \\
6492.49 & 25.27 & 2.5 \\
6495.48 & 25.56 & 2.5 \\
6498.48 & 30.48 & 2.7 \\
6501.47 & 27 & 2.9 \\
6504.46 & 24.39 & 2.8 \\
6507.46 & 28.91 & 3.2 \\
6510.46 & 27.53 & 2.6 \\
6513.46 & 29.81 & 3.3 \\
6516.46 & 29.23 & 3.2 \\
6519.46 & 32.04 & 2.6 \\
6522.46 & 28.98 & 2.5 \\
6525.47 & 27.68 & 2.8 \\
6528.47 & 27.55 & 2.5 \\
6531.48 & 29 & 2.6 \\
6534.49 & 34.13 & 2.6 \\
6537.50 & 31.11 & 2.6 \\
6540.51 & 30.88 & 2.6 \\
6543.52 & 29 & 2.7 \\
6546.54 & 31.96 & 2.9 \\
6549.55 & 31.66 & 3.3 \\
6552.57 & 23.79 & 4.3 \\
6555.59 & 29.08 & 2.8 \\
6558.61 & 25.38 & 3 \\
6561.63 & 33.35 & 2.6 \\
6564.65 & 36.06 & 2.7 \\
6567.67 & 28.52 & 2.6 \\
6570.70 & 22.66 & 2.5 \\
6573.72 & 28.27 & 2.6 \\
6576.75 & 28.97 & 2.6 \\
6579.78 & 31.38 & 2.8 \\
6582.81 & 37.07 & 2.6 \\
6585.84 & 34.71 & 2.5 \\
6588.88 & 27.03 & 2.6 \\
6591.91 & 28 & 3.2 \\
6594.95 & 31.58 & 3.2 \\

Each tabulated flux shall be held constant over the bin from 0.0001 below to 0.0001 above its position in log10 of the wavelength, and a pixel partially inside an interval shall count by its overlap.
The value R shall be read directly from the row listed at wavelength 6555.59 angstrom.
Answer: 29.08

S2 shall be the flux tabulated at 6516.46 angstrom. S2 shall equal 29.23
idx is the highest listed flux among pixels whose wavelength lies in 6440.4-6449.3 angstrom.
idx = 35.09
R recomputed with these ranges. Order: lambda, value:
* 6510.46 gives 27.53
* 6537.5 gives 31.11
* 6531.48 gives 29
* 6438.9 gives 29.99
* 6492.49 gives 25.27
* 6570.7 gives 22.66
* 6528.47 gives 27.55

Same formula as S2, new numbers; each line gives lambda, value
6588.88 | 27.03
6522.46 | 28.98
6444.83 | 35.09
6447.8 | 28.15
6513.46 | 29.81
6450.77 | 30.28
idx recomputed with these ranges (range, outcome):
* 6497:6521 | 32.04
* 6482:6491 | 33.89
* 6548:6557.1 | 31.66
